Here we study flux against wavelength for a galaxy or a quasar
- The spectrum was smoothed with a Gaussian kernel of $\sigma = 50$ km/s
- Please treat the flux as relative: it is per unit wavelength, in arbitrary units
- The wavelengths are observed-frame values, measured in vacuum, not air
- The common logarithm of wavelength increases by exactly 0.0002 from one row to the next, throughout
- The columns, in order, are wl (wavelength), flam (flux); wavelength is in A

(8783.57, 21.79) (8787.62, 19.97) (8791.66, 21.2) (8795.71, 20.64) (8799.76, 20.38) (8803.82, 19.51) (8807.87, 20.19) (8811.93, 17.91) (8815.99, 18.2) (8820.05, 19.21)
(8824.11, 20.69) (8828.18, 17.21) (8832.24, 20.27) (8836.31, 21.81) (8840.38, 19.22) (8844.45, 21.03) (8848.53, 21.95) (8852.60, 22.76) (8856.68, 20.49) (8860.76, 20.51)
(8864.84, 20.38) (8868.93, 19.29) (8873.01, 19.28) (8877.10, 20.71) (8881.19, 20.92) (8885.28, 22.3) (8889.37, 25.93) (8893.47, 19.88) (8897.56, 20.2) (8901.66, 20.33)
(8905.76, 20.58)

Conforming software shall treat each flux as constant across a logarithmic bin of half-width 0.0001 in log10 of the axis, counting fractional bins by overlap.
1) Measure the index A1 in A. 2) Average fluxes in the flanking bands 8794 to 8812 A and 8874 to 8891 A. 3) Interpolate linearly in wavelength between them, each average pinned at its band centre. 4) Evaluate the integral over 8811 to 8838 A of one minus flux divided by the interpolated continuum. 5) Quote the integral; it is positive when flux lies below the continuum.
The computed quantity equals 1.5 A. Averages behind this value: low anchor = 19.9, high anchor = 22.2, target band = 19.4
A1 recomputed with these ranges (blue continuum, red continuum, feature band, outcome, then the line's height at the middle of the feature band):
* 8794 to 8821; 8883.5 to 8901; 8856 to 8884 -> 1.3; 21.3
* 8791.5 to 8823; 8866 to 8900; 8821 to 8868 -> -0.5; 20.3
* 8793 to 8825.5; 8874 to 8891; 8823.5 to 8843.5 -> 0.6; 20.5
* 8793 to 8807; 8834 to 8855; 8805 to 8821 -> 1.3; 20.5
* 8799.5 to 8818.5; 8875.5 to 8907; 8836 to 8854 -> -1.0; 20.1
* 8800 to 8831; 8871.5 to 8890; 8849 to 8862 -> -0.5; 20.6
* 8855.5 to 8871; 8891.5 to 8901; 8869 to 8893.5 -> -1.6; 20.1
